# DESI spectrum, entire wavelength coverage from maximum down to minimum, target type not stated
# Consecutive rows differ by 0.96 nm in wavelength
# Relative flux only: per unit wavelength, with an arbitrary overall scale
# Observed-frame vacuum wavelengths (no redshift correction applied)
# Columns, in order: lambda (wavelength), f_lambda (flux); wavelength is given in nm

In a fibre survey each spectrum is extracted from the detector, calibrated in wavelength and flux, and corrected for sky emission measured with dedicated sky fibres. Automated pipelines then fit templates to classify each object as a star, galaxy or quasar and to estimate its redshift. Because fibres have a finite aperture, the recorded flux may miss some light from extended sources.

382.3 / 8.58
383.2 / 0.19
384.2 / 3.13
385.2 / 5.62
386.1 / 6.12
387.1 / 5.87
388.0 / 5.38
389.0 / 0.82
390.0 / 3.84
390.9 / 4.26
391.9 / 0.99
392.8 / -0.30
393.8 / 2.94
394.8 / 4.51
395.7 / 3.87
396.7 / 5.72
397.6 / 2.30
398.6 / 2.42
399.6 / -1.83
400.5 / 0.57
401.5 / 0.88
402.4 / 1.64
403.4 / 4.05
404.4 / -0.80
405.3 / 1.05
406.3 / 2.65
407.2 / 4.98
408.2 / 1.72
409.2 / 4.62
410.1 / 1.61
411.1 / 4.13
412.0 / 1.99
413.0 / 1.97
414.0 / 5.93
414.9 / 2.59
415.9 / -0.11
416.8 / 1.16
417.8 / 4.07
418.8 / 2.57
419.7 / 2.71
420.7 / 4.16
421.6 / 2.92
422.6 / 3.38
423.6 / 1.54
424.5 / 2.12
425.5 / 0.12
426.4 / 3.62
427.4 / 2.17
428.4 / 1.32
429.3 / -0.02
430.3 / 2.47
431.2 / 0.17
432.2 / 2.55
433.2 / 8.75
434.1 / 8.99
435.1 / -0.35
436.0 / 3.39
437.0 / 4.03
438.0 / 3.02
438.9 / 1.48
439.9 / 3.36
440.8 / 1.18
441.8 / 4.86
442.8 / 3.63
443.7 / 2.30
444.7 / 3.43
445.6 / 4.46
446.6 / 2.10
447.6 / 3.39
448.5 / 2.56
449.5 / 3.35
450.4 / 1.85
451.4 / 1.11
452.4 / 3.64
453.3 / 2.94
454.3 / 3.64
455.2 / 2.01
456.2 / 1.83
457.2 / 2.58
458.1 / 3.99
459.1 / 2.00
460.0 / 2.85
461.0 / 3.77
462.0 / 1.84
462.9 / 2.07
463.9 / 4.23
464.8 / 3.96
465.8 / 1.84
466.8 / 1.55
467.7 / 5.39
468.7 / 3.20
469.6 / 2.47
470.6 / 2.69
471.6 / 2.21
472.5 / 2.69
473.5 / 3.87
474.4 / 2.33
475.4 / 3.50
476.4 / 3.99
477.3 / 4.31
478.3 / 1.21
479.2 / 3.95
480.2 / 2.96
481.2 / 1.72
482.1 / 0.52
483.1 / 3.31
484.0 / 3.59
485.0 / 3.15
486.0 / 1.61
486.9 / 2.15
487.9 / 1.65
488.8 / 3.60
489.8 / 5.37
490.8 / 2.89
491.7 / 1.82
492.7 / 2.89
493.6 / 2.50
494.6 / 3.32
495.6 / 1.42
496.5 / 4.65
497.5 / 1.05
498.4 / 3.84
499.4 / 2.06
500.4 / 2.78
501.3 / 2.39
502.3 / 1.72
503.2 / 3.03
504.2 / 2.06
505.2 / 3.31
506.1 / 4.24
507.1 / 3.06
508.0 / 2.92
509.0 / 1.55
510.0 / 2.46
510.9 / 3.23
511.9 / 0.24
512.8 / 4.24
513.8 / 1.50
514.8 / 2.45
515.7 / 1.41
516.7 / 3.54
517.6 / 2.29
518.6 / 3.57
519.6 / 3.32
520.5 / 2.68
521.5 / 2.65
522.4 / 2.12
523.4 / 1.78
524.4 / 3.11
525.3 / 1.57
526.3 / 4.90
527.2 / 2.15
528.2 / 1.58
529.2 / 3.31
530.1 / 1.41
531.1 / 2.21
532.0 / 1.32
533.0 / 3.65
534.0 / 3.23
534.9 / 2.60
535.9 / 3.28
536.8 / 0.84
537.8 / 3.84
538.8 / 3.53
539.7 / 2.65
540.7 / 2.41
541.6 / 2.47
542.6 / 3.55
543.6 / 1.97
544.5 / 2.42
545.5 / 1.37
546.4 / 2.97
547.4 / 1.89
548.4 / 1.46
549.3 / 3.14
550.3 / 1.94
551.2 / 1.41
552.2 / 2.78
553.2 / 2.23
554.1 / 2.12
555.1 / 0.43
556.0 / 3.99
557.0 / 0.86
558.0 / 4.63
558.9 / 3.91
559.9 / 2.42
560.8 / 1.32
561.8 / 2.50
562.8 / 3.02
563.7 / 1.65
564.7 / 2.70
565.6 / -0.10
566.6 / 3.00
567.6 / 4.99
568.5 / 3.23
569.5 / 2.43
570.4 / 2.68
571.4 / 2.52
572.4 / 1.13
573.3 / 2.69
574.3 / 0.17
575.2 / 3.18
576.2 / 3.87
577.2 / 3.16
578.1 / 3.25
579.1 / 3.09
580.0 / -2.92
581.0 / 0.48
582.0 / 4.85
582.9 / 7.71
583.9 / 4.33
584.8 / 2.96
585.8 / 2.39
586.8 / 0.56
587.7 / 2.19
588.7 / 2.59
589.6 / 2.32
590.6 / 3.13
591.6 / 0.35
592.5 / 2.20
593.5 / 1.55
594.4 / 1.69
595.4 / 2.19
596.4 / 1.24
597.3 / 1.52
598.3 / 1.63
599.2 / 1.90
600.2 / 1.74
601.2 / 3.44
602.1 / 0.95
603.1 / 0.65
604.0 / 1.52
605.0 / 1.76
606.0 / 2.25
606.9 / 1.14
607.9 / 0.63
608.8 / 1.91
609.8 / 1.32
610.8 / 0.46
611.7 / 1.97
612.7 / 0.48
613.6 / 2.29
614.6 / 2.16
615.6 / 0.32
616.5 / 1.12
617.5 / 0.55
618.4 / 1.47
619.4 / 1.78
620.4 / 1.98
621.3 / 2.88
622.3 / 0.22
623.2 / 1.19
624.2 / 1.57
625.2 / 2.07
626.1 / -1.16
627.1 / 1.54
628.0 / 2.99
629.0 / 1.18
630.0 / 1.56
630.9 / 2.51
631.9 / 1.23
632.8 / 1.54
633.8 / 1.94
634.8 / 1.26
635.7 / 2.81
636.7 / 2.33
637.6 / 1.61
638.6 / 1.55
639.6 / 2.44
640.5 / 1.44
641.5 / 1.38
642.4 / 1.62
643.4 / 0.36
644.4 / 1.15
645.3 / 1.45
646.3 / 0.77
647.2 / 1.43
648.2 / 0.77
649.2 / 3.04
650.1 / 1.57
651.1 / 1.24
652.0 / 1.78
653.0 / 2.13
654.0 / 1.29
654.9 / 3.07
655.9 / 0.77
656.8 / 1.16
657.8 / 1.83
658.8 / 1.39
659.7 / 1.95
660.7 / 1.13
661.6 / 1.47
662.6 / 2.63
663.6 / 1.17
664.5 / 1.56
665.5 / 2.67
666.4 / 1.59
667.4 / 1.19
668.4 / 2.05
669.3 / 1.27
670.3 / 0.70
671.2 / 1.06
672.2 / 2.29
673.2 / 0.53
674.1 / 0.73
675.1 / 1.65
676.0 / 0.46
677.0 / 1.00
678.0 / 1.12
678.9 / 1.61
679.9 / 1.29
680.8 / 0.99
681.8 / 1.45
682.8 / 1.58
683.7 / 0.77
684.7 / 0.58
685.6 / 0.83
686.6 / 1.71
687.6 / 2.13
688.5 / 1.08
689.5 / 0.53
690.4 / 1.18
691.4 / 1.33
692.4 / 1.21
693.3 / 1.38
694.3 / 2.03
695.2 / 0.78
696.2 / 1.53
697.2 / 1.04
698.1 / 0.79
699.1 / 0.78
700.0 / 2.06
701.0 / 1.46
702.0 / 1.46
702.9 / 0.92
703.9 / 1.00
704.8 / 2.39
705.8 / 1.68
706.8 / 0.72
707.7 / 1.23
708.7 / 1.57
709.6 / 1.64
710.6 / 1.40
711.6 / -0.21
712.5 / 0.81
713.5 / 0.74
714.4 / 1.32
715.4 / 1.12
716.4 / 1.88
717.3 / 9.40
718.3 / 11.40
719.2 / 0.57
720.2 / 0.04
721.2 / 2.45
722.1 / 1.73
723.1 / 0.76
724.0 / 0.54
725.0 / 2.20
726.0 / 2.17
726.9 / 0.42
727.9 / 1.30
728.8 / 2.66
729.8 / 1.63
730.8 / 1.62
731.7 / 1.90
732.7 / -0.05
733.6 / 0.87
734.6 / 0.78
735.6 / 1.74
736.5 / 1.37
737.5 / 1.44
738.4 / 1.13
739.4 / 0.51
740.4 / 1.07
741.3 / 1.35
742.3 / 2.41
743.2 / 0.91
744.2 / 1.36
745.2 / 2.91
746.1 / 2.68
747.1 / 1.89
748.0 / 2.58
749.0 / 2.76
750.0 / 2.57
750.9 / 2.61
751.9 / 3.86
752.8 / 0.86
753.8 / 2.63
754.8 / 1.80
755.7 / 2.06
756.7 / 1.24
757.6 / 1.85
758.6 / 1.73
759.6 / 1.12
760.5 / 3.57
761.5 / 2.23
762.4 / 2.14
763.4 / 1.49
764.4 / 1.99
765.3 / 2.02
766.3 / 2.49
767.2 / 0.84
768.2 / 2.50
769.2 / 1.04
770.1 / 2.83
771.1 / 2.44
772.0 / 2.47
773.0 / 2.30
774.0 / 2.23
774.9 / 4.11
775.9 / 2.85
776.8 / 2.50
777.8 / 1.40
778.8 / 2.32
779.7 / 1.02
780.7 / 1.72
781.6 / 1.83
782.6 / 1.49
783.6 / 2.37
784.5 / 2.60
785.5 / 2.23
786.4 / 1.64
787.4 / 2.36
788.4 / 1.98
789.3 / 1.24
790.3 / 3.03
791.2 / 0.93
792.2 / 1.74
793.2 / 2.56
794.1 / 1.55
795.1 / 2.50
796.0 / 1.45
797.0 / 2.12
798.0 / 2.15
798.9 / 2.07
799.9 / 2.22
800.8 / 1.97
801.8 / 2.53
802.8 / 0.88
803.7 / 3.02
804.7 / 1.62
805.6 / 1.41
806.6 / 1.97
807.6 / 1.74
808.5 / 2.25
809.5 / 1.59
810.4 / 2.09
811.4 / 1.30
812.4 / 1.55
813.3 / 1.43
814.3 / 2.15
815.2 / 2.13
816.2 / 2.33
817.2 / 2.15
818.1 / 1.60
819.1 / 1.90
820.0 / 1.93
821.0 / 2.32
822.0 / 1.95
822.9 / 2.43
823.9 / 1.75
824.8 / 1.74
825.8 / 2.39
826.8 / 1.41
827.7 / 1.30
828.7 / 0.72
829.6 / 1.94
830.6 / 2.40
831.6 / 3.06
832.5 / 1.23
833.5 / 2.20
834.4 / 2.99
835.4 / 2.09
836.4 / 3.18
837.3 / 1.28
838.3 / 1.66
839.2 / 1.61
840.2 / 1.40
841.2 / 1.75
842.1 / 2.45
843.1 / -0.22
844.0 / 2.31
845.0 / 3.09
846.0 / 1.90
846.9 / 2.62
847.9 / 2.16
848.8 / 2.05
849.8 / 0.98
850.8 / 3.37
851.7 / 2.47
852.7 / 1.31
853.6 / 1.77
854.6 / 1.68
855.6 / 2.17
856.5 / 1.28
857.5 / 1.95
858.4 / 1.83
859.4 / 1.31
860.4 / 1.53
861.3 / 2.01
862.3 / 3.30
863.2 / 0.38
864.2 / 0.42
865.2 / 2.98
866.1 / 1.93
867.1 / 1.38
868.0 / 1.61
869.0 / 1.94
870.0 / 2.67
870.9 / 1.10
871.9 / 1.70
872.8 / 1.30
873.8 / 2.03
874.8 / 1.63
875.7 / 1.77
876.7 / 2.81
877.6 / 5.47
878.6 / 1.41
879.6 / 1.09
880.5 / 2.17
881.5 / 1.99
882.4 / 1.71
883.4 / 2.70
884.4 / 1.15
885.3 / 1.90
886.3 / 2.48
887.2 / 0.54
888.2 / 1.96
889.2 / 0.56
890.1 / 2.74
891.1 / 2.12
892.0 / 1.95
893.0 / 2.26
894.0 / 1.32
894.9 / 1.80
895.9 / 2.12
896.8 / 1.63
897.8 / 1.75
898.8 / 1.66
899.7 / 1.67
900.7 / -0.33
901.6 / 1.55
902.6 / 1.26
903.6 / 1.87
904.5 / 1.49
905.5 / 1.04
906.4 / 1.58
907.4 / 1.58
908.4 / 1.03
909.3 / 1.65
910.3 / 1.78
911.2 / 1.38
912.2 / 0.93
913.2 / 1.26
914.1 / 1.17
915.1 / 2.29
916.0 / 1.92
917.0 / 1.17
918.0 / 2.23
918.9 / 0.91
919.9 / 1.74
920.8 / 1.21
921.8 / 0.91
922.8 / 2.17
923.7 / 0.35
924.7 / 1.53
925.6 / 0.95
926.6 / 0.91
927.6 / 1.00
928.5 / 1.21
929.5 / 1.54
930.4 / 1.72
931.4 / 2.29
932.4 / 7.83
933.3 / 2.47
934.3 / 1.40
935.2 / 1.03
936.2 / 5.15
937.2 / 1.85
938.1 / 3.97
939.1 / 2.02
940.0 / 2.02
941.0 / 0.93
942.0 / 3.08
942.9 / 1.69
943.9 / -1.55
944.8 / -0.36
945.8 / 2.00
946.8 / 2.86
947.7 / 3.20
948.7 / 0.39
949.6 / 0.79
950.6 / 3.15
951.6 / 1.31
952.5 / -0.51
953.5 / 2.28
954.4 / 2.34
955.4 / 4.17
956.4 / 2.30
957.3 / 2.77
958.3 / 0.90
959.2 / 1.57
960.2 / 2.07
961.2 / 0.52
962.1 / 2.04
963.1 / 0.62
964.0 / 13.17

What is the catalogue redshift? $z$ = 0.925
